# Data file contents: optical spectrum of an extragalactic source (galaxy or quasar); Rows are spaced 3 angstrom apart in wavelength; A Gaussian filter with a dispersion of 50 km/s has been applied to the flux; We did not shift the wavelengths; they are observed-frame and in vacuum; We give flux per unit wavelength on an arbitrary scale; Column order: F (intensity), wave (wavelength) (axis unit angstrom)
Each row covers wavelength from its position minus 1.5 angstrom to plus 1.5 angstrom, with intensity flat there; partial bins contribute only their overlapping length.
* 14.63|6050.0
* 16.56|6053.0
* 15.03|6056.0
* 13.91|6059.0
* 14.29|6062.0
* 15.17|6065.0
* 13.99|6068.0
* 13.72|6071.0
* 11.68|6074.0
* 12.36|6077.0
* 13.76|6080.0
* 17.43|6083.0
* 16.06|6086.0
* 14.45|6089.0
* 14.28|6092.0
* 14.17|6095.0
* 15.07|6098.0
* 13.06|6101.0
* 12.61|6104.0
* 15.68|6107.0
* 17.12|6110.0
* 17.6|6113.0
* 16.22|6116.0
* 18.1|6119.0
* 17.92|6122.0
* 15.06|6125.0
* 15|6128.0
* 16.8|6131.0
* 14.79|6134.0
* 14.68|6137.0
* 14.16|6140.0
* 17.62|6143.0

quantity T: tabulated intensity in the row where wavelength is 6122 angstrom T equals 17.92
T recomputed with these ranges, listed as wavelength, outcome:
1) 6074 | 11.68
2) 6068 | 13.99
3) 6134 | 14.79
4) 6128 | 15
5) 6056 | 15.03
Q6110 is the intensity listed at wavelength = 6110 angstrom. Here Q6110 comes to 17.12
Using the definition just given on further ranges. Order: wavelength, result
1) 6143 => 17.62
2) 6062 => 14.29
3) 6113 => 17.6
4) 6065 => 15.17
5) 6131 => 16.8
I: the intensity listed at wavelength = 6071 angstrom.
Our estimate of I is 13.72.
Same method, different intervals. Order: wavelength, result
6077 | 12.36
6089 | 14.45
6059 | 13.91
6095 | 14.17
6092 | 14.28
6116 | 16.22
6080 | 13.76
